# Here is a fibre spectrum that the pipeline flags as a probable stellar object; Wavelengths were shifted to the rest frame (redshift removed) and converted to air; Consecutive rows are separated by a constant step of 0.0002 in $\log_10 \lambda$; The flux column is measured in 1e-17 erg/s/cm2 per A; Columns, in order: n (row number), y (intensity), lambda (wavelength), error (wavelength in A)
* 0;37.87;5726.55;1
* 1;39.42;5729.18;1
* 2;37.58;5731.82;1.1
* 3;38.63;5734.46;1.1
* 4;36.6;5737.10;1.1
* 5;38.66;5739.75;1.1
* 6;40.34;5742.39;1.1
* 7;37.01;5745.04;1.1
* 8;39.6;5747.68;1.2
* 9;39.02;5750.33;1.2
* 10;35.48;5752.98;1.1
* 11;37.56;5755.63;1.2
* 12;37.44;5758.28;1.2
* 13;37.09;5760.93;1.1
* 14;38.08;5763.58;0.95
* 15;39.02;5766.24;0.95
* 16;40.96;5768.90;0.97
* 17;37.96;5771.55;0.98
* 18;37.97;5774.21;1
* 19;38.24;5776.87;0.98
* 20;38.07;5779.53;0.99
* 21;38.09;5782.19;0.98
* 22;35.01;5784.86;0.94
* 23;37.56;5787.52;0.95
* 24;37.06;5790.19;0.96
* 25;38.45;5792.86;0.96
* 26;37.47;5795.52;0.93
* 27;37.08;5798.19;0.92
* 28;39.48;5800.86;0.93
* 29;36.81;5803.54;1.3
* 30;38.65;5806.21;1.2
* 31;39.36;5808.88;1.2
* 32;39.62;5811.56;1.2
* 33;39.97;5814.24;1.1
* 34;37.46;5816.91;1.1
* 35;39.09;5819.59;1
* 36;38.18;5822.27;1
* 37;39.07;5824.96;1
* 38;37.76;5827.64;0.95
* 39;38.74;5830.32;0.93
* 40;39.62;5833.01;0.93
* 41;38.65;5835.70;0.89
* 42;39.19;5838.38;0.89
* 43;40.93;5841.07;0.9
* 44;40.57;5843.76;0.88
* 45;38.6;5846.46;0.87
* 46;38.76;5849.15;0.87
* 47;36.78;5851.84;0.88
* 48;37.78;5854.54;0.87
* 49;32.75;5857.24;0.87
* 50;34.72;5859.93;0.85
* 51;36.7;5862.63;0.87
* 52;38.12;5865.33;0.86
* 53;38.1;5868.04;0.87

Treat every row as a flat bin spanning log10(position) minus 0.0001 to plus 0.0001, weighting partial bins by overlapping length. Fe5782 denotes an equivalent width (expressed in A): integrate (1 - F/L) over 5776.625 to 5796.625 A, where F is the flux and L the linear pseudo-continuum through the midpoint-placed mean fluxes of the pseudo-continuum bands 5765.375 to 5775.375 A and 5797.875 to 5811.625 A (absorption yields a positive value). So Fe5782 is 0.7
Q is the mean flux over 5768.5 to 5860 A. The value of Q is 38.2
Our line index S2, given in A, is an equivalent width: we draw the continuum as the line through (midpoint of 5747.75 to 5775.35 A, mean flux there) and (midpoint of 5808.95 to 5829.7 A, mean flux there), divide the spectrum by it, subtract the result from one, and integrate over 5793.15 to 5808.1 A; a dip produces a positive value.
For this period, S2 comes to 0.22 A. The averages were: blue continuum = 38.1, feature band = 38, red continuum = 38.8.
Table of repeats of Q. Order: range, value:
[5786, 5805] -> 37.7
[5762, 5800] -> 37.9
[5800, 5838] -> 38.7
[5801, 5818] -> 38.7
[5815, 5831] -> 38.4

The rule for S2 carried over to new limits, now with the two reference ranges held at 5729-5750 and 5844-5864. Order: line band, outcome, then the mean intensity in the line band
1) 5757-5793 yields 0.03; 37.9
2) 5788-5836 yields -1.35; 38.4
